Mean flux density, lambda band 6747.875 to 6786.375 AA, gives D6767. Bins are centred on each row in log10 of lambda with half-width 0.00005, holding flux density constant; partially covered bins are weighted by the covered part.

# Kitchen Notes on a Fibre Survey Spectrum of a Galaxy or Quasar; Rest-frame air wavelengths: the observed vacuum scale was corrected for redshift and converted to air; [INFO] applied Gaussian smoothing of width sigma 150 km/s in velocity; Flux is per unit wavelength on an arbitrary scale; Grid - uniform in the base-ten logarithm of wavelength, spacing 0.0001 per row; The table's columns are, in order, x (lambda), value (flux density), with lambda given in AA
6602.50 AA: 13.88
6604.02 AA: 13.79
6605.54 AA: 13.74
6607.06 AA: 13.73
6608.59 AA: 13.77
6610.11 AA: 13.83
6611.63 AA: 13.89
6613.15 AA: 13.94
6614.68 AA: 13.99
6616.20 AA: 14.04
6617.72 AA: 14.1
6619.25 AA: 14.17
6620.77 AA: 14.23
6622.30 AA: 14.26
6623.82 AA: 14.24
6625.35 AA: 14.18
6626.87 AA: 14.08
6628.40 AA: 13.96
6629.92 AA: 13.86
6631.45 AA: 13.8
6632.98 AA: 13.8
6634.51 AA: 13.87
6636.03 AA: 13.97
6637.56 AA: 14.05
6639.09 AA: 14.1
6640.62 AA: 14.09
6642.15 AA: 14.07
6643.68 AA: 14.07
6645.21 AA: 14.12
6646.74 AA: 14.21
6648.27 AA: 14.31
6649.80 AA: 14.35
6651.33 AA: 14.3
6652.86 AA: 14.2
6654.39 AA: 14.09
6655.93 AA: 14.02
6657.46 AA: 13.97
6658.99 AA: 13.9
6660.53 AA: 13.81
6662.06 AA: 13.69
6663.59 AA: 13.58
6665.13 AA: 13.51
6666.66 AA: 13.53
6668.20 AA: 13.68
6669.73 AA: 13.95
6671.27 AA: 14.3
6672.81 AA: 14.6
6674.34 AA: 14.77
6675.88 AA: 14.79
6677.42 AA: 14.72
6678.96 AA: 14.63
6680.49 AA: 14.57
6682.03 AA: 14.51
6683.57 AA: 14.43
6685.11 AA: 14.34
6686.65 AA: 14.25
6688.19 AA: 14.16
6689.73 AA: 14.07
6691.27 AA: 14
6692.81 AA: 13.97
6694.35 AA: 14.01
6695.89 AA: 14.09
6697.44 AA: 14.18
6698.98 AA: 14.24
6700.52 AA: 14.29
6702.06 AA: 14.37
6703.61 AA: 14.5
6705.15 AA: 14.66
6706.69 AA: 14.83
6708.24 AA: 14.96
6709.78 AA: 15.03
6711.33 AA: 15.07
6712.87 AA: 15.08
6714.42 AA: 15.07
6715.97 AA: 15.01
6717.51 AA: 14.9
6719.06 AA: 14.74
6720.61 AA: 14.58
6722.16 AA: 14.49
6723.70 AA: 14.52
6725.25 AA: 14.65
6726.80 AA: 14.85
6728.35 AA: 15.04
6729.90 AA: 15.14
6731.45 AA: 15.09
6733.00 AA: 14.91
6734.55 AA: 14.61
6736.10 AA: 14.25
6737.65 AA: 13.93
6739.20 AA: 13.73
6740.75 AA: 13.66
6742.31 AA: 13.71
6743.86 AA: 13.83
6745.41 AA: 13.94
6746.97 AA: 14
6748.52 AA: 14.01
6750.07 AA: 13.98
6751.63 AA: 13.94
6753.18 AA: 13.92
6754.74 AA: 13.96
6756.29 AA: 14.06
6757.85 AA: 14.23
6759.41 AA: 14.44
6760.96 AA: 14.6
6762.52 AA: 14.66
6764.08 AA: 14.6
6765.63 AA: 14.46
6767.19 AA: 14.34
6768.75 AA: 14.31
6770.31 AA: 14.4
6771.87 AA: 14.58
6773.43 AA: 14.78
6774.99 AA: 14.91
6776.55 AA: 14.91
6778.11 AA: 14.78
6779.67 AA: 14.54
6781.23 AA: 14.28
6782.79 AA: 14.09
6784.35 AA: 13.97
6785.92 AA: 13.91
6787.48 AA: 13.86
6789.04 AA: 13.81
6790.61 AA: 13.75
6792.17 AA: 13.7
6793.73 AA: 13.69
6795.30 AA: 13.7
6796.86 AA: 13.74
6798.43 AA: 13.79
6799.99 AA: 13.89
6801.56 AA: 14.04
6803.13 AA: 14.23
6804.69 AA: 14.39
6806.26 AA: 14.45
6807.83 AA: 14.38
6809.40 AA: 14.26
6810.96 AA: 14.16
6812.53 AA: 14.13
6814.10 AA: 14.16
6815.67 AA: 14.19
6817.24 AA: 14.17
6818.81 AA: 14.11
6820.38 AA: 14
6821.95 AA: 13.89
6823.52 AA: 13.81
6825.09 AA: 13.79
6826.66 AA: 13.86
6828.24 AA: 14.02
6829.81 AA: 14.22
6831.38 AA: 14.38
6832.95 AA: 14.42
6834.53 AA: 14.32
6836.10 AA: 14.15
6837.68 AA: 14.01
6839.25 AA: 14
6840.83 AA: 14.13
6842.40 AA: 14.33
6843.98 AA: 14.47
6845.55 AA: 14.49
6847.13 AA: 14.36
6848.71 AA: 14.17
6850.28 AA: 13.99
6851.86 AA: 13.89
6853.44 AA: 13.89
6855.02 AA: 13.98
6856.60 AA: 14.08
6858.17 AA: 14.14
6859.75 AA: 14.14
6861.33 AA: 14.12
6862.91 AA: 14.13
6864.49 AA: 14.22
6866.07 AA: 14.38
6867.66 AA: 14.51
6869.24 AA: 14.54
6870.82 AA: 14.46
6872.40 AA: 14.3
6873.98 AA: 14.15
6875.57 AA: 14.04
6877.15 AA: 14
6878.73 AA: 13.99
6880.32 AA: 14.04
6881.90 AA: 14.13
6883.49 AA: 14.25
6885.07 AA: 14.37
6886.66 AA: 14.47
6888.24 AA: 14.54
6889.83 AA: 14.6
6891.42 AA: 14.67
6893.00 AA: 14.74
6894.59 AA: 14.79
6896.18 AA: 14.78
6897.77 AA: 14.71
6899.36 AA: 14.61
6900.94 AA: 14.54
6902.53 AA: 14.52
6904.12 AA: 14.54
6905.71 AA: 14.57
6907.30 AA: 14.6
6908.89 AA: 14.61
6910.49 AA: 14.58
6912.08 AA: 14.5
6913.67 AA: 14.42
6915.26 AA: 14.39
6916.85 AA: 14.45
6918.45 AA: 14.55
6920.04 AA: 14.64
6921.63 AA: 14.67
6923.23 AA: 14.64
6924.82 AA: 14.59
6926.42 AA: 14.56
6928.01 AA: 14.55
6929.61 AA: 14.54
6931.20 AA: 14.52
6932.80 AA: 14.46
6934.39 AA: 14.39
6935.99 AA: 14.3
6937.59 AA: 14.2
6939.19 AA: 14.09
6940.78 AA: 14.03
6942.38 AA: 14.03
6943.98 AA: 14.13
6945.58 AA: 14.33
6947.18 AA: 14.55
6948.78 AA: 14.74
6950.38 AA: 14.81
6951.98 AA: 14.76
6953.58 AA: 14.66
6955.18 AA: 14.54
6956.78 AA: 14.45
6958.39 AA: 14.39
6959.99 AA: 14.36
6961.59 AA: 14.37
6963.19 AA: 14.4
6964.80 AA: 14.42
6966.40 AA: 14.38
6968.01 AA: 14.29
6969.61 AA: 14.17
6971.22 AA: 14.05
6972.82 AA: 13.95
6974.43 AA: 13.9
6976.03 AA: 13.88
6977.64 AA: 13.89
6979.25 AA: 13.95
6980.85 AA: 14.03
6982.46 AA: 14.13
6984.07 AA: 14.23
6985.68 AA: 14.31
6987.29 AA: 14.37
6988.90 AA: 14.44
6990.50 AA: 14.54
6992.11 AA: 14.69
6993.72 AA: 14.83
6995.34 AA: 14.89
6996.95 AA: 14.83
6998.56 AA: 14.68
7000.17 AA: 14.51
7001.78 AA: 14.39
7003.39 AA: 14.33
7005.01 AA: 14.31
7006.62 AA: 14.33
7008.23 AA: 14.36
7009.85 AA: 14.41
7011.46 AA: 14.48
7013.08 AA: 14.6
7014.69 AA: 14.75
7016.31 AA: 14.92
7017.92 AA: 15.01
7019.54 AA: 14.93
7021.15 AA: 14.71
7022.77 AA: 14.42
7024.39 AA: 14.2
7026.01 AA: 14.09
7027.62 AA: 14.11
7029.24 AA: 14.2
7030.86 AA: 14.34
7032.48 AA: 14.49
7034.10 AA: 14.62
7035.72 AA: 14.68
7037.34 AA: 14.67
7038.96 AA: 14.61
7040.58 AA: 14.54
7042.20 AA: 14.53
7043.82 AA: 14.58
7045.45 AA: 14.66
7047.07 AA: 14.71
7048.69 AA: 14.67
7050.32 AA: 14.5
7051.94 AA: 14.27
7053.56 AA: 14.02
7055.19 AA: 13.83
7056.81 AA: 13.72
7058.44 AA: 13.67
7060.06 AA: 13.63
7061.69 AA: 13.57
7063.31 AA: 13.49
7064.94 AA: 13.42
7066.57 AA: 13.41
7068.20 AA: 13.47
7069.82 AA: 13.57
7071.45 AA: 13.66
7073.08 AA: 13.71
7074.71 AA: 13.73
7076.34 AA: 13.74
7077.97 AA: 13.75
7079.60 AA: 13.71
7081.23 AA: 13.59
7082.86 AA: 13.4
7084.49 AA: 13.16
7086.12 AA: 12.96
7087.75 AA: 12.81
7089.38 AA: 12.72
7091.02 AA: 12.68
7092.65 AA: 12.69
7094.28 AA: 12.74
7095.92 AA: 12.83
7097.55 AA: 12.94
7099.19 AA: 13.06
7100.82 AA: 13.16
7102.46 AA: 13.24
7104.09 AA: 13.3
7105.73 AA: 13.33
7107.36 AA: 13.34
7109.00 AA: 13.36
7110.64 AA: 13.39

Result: 14.4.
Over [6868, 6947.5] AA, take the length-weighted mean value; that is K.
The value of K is 14.4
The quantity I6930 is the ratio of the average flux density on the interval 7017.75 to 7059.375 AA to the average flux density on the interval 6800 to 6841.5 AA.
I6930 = 1.02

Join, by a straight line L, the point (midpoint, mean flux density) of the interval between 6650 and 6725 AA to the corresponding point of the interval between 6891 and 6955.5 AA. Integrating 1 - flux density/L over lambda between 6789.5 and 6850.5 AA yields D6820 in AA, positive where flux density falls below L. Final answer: 1.49 AA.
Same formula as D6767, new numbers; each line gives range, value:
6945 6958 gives 14.6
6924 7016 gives 14.4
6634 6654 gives 14.1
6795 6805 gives 14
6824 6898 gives 14.3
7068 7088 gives 13.5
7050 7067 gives 13.8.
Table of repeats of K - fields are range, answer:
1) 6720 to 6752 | 14.3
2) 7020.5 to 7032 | 14.3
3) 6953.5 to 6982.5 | 14.2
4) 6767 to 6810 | 14.2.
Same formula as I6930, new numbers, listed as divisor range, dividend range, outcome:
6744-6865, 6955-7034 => 1.02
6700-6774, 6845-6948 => 0.99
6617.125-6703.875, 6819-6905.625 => 1.01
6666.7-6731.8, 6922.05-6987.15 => 0.99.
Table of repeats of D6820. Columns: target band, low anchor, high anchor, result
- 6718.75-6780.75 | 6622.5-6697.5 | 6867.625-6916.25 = -0.7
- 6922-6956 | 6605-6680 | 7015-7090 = -1.0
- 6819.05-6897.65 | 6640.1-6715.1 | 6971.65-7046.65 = 0.8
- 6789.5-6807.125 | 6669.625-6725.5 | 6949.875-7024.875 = 0.7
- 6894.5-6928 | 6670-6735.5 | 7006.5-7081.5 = -0.5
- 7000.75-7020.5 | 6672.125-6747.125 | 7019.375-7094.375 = -0.8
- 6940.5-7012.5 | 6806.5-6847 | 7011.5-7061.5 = -0.2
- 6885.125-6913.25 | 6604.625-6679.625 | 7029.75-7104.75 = -1.5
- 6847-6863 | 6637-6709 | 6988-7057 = 0.3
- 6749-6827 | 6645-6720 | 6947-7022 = 1.1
